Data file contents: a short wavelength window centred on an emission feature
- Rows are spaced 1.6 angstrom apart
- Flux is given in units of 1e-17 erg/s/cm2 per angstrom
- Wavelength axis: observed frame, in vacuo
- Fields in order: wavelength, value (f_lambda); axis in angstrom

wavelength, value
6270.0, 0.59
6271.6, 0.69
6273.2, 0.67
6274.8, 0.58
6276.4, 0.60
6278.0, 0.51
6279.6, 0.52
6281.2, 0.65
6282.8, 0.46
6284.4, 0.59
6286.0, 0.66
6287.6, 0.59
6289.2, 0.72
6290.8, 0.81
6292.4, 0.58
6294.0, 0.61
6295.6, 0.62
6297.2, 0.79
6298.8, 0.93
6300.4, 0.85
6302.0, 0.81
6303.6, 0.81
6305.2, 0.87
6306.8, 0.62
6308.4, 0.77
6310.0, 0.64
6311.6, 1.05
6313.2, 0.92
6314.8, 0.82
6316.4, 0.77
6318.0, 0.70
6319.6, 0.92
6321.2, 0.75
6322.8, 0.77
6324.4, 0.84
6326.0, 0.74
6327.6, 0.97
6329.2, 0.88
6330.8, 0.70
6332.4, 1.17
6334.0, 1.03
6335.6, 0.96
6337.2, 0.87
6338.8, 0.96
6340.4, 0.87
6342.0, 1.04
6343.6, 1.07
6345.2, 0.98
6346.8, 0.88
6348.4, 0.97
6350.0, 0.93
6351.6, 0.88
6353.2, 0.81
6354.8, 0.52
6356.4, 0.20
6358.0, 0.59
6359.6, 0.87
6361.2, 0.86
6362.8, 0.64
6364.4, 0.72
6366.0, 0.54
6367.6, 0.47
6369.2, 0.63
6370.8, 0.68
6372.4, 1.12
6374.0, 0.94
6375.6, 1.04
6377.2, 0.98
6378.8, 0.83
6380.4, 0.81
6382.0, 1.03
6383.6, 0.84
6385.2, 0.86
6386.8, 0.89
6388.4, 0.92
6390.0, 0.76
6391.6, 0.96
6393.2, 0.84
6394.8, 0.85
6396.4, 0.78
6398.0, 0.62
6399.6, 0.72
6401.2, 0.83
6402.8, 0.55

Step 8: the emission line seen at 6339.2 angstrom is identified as C IV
